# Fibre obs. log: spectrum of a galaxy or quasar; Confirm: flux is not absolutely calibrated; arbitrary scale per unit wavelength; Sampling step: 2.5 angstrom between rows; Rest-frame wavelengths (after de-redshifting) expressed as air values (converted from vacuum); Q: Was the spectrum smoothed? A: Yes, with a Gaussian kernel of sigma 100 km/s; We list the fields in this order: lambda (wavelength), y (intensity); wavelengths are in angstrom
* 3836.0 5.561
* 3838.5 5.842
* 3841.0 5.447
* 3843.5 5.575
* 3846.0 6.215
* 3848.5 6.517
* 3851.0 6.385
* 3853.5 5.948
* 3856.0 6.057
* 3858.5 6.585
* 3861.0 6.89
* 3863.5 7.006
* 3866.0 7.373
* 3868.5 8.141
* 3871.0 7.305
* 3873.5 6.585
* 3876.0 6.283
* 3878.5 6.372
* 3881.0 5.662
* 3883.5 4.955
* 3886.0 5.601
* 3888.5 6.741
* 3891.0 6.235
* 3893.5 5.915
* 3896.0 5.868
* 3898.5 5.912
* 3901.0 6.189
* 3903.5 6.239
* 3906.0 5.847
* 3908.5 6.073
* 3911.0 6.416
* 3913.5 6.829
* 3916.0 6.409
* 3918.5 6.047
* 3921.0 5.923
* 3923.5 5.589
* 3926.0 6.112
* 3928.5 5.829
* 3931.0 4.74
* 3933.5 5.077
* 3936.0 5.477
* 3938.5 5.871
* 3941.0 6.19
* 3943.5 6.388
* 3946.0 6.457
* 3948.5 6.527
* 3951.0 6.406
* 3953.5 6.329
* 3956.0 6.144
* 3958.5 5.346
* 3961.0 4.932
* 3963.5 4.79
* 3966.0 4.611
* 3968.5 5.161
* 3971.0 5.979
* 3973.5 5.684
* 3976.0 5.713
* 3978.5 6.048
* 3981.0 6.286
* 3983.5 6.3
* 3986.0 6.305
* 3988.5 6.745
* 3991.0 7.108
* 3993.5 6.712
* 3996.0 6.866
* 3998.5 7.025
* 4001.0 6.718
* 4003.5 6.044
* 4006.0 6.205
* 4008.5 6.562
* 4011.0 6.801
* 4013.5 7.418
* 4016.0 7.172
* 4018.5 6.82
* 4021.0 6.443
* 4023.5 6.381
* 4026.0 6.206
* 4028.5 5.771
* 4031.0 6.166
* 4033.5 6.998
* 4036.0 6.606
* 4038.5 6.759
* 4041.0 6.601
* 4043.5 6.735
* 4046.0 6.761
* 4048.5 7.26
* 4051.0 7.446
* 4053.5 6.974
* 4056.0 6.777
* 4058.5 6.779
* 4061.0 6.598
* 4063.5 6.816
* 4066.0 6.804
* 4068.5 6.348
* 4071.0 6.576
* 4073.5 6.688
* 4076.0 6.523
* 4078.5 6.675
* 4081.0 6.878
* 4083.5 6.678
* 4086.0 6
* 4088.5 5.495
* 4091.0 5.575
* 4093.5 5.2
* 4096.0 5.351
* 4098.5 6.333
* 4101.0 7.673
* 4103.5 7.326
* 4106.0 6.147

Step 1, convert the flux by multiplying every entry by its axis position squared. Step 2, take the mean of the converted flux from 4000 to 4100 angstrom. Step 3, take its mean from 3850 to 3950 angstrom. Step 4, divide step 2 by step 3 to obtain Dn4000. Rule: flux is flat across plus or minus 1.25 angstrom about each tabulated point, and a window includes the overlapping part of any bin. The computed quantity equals 1.14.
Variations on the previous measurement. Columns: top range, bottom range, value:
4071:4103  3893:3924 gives 1.13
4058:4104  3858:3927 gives 1.12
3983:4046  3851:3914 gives 1.11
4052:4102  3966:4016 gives 1.05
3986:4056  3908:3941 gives 1.20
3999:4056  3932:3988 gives 1.19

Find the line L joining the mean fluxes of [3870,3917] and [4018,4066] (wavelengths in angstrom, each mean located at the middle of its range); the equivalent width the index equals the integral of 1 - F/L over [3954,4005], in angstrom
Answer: 3.5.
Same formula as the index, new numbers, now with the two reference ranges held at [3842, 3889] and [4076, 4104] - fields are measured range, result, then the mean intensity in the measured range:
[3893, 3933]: 2.56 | 5.98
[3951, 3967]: 2.28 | 5.45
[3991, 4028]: -1.99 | 6.67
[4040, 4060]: -1.96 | 6.92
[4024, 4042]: -0.37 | 6.44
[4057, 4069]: -0.77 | 6.69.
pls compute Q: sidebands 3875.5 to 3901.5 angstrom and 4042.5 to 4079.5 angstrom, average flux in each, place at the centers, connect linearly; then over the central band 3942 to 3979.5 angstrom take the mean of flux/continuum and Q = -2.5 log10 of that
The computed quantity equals 0.096 mag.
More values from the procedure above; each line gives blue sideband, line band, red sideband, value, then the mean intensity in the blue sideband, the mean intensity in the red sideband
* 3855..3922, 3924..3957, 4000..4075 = 0.09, 6.35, 6.67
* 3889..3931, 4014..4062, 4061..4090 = -0.05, 6.06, 6.49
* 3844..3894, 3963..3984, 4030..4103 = 0.16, 6.43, 6.56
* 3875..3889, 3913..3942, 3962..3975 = -0.05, 5.89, 5.25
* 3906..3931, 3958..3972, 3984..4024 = 0.25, 6.05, 6.71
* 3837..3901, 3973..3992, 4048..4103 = 0.02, 6.29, 6.52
